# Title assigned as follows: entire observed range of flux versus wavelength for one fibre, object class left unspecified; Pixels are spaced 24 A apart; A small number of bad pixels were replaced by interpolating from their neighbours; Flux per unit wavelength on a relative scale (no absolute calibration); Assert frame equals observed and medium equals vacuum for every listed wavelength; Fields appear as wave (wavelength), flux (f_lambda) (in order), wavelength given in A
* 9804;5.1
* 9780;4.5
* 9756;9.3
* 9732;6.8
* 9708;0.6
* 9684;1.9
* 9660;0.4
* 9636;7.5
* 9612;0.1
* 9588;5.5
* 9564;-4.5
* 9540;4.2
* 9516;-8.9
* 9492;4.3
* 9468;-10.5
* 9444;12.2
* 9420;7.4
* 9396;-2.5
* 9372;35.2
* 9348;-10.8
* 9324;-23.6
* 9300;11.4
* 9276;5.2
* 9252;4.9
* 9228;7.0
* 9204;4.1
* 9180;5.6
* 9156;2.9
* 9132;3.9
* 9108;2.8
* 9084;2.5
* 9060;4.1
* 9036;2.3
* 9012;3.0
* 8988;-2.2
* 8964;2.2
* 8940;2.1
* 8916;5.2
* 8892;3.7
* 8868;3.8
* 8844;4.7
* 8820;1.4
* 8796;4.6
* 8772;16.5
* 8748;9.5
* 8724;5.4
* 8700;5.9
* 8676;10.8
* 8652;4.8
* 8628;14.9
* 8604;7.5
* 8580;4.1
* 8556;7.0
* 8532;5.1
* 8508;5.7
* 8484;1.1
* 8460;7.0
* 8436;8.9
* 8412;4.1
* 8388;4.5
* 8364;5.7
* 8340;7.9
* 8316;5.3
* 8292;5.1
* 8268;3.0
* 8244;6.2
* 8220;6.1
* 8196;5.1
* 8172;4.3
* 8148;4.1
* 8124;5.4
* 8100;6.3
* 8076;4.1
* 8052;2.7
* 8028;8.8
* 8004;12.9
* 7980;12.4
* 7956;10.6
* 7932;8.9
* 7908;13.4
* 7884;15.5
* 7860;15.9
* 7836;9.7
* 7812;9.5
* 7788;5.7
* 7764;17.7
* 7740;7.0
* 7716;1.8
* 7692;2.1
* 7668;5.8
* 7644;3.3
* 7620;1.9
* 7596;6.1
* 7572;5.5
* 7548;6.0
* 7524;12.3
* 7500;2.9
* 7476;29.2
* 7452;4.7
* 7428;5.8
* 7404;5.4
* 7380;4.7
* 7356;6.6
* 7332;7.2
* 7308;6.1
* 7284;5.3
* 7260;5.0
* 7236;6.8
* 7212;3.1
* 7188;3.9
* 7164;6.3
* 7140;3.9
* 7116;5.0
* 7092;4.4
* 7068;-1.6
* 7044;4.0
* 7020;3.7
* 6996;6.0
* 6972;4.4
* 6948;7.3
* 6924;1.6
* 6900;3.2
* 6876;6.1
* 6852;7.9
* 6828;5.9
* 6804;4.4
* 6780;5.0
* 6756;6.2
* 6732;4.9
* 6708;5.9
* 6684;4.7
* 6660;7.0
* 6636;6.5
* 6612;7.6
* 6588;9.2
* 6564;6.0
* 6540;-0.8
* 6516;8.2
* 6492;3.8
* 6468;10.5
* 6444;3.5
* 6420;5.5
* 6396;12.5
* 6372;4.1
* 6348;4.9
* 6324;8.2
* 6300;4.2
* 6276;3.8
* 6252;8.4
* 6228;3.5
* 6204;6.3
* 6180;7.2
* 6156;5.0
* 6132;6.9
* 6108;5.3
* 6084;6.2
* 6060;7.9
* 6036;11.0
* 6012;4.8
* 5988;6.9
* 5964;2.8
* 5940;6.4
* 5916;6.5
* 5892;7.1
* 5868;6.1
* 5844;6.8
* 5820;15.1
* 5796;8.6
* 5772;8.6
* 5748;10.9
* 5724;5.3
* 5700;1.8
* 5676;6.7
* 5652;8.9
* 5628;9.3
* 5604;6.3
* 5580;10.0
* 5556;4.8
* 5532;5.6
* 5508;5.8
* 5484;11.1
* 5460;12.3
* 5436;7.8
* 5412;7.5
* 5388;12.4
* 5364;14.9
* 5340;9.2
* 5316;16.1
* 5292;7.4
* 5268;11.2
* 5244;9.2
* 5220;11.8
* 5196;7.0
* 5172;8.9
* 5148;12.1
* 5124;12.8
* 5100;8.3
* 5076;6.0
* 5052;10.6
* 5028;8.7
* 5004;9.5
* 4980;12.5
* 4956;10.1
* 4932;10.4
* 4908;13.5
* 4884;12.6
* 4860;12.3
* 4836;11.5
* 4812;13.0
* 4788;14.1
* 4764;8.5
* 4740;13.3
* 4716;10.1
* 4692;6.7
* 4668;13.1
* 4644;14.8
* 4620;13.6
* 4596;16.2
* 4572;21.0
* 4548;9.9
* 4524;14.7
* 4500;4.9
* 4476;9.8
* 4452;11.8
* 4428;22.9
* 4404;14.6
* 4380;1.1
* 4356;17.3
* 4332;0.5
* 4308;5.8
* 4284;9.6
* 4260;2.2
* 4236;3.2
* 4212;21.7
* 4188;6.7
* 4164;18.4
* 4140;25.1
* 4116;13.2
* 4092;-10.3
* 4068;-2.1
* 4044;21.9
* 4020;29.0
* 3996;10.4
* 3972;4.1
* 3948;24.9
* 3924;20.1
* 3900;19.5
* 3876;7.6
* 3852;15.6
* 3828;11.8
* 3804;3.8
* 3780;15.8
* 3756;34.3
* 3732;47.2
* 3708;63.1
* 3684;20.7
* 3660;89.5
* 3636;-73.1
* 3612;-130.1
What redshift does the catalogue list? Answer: 1.00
